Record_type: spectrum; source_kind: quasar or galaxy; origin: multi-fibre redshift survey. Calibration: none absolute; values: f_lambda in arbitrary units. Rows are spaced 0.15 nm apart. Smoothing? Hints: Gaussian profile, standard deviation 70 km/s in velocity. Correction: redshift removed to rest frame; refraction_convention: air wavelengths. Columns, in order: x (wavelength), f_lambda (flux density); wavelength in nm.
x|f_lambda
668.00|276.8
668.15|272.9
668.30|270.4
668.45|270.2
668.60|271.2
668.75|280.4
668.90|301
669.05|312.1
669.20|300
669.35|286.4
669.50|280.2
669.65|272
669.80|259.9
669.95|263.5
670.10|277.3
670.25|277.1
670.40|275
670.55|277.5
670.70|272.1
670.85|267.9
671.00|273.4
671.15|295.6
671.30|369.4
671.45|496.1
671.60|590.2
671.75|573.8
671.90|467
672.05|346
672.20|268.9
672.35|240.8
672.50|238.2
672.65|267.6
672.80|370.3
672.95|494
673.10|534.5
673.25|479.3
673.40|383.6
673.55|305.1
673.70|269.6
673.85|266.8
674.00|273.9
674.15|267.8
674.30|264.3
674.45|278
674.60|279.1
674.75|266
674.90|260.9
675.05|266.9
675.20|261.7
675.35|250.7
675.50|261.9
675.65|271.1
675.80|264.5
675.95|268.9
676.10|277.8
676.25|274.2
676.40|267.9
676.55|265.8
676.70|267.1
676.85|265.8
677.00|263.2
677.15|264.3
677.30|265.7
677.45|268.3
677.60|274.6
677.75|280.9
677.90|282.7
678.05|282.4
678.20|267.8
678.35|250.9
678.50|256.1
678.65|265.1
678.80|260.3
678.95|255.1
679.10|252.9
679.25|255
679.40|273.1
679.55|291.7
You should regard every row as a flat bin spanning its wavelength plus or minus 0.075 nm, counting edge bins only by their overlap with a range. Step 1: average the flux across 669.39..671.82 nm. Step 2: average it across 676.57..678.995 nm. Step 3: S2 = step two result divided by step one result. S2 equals 0.8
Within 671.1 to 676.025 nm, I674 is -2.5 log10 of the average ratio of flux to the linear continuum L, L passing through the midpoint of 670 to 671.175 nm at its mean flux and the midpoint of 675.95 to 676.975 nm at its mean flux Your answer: -0.22 mag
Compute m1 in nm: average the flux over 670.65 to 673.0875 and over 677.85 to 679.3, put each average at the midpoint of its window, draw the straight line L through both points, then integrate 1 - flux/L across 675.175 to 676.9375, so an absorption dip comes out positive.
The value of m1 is 0.210 nm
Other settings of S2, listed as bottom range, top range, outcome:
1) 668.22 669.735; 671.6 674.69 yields 1.23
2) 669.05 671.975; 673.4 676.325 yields 0.81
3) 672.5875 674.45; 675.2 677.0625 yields 0.77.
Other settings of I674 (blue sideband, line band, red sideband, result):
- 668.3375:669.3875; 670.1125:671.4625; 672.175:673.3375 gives 0.09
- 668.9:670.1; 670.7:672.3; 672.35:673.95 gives -0.20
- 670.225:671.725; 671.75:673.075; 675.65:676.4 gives -0.10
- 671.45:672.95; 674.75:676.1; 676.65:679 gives 0.20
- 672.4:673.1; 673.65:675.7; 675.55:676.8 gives 0.16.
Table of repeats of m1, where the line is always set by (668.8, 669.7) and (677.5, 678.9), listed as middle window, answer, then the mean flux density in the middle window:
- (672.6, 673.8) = -0.45 nm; 388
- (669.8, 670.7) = 0.05 nm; 273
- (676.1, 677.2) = 0.02 nm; 268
